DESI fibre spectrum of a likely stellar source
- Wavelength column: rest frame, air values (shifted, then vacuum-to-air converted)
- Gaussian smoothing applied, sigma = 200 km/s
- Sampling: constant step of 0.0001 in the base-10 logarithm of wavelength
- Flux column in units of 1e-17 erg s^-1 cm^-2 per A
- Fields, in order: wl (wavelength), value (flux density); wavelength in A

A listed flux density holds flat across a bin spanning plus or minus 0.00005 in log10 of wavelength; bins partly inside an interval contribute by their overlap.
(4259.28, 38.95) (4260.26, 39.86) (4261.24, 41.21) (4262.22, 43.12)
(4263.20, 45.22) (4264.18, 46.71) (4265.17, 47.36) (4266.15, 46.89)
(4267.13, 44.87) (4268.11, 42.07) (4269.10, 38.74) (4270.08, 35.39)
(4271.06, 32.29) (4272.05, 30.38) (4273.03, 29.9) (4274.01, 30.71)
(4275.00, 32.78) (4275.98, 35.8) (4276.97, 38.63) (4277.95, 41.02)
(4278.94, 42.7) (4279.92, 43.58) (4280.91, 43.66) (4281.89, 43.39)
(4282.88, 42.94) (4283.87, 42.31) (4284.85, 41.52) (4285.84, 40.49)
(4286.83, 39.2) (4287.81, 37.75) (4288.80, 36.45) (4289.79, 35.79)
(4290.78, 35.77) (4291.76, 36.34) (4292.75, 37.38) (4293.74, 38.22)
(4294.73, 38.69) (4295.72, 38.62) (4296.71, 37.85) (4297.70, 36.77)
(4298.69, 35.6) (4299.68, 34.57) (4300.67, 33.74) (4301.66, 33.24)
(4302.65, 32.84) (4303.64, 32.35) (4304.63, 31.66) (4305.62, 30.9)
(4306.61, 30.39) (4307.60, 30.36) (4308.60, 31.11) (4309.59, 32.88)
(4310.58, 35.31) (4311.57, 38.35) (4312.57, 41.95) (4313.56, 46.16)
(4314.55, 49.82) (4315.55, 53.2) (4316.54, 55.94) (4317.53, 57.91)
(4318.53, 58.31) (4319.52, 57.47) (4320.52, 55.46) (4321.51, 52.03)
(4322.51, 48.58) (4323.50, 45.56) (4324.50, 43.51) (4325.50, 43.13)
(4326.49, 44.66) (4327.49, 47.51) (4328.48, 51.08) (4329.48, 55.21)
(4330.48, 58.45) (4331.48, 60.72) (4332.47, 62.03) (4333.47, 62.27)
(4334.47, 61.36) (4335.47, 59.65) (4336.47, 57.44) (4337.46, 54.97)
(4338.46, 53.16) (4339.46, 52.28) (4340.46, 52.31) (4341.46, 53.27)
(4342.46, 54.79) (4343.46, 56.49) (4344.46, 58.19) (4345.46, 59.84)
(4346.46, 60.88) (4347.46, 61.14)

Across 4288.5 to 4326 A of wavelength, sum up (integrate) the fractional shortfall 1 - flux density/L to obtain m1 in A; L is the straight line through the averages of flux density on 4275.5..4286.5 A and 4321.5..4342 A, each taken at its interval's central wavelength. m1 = 5.58 A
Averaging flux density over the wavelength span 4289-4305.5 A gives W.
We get 35.5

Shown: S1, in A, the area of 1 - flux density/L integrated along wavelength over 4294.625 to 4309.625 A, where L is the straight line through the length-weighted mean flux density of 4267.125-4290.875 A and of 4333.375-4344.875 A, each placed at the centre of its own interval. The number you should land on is 3.7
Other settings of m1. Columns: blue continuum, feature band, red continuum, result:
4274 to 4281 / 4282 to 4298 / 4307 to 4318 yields 0.64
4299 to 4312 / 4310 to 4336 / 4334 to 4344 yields -4.12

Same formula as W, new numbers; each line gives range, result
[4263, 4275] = 38.8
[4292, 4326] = 41.1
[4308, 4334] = 49.5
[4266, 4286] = 38.9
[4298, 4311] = 32.7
